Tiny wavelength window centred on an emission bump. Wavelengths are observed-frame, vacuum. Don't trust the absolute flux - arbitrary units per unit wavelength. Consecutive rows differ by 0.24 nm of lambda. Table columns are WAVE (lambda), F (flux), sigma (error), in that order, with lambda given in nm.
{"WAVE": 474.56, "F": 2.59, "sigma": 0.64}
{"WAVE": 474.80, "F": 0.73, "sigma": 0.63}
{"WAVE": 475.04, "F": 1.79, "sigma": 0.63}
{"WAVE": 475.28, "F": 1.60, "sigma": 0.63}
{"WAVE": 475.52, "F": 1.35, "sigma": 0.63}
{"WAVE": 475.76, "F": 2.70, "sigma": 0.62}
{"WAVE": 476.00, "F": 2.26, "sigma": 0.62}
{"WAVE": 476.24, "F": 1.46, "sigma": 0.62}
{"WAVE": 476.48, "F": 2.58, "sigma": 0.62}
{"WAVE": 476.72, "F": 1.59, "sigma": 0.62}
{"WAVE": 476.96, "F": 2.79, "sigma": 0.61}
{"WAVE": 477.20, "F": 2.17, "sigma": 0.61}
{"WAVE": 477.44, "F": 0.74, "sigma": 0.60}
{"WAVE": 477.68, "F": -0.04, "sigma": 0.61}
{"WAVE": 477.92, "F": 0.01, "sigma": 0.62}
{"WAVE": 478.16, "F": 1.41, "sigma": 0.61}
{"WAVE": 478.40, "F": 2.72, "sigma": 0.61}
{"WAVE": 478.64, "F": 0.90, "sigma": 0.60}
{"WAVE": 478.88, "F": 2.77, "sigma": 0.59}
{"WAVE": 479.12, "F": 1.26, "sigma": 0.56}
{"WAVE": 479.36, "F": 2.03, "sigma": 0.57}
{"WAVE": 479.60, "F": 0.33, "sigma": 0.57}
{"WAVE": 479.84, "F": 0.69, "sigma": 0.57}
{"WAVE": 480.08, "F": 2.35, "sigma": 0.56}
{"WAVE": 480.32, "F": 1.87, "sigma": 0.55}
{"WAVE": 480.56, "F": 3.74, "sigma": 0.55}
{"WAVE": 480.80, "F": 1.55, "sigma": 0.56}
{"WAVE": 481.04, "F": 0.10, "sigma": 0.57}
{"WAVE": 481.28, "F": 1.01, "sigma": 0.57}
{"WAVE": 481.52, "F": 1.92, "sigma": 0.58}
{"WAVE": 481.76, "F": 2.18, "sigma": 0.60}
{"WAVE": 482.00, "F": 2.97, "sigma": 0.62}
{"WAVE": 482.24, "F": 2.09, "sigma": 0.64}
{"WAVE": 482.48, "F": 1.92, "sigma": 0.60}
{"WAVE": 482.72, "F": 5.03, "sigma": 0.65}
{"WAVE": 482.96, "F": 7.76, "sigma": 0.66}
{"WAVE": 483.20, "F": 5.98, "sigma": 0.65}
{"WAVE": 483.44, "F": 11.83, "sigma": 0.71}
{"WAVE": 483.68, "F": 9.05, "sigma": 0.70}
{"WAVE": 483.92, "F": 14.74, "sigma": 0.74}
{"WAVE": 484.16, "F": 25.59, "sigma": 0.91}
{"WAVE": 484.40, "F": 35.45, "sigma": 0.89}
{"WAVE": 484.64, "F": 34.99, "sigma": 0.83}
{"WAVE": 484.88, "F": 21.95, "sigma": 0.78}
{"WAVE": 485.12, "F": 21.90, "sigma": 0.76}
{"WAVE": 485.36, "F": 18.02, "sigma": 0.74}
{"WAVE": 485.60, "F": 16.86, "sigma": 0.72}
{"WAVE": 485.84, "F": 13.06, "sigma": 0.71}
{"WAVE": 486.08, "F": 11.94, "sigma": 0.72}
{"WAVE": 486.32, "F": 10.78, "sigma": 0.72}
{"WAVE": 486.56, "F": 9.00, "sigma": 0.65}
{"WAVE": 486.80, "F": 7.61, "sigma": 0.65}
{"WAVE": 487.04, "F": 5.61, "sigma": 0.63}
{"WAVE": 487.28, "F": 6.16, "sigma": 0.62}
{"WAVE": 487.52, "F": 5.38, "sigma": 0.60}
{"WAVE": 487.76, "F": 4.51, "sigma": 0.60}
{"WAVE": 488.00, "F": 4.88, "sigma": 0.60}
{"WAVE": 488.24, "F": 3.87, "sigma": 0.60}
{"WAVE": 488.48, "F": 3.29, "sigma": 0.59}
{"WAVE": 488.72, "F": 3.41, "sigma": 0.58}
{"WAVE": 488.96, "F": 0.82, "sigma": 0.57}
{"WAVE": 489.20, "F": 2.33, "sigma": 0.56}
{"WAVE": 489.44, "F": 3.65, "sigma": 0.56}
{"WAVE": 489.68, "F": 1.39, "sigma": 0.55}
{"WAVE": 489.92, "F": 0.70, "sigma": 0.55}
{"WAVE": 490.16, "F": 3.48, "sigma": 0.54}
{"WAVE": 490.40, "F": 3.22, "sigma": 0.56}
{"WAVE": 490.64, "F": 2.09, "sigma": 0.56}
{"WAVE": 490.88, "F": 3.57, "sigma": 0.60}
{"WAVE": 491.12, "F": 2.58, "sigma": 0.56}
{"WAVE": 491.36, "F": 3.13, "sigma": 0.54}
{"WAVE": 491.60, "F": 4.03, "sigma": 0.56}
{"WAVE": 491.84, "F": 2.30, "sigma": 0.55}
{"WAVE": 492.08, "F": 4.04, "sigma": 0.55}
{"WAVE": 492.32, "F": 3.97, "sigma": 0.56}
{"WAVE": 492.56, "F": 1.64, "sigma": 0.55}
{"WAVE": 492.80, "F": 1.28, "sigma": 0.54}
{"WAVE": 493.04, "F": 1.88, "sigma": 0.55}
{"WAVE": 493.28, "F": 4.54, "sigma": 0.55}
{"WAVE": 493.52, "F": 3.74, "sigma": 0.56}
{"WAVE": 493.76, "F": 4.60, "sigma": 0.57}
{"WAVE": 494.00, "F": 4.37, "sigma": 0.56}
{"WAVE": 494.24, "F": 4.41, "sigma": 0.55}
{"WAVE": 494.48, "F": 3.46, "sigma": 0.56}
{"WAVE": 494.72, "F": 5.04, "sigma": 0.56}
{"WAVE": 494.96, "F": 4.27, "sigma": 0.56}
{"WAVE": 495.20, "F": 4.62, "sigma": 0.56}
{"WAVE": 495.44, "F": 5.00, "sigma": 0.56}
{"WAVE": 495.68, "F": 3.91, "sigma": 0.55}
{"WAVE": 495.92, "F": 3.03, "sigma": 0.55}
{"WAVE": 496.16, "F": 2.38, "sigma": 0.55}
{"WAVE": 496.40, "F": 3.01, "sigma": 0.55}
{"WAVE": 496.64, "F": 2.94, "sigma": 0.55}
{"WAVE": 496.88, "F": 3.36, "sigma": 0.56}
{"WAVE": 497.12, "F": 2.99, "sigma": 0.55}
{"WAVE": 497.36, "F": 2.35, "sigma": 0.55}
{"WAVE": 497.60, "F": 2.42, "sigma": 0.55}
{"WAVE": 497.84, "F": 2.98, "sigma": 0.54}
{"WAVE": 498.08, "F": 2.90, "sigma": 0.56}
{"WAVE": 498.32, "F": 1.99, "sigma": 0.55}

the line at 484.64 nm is Ly-alpha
